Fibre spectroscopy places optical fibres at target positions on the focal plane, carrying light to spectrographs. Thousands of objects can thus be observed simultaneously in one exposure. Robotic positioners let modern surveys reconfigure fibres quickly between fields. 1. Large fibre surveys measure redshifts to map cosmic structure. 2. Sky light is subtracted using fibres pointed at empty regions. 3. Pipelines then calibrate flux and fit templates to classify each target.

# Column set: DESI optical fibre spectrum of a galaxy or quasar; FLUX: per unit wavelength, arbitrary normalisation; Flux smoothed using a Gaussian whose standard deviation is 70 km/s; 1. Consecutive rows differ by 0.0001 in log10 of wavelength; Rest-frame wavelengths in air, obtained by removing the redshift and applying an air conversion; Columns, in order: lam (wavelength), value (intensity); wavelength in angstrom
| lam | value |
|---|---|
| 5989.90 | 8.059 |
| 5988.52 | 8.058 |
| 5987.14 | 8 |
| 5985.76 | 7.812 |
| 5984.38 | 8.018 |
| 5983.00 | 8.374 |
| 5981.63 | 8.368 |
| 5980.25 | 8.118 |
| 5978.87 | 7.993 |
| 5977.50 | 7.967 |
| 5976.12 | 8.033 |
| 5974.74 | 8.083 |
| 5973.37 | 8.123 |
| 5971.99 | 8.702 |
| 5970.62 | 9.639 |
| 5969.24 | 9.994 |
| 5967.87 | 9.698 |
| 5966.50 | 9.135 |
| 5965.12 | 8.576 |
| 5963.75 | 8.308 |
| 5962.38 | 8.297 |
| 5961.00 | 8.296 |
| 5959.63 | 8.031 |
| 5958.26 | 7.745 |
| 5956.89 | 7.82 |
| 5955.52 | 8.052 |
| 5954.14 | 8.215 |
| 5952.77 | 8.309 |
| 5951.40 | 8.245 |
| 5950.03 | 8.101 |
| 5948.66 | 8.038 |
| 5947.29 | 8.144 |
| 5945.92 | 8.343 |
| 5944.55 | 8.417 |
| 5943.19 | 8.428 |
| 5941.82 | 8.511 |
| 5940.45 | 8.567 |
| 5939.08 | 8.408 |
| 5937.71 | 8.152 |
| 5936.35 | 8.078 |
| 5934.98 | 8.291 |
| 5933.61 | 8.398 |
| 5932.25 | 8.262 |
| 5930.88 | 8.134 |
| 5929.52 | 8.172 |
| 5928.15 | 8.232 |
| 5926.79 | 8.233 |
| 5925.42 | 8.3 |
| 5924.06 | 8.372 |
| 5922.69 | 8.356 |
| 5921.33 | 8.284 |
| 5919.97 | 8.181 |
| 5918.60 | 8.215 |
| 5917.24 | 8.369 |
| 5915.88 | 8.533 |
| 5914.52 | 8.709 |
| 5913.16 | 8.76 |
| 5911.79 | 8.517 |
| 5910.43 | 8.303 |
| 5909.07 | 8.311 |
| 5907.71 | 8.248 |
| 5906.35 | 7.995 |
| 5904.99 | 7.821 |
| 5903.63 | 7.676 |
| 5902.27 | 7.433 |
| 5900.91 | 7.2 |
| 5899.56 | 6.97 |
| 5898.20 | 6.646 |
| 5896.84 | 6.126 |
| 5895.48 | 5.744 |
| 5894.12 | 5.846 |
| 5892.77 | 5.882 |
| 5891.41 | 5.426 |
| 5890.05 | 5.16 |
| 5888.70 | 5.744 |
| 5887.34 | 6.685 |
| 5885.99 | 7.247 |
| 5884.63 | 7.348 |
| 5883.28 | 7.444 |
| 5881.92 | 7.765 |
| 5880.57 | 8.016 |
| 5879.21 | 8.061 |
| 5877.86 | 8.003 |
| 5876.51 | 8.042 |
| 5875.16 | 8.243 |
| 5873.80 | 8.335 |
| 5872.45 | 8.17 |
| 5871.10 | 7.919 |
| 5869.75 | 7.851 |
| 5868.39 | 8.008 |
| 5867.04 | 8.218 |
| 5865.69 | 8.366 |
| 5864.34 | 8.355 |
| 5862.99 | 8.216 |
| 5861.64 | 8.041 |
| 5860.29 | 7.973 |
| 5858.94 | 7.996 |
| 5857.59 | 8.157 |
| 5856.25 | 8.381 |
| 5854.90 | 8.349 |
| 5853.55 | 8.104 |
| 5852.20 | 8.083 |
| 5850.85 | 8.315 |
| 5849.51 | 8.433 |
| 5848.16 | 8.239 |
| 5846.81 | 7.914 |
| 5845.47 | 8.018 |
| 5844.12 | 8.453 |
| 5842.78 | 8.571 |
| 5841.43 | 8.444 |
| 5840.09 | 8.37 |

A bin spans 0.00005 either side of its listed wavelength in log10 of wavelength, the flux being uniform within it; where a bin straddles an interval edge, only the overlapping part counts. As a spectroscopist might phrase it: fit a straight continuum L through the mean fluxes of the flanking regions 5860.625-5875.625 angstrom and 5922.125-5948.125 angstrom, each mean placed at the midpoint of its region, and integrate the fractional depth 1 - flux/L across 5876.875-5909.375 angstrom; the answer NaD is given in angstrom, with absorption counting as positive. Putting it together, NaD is 4.7 angstrom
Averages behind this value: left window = 8.15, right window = 8.3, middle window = 7.03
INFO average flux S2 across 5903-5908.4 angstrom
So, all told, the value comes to 7.94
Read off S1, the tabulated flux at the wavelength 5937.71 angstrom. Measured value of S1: 8.152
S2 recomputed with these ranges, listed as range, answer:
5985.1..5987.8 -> 7.9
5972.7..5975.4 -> 8.12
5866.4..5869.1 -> 8.09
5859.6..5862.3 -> 8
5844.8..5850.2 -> 8.16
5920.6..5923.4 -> 8.32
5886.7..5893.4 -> 5.77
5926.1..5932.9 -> 8.2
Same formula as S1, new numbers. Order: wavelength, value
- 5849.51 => 8.433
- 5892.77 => 5.882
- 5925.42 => 8.3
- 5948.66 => 8.038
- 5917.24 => 8.369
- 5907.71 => 8.248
